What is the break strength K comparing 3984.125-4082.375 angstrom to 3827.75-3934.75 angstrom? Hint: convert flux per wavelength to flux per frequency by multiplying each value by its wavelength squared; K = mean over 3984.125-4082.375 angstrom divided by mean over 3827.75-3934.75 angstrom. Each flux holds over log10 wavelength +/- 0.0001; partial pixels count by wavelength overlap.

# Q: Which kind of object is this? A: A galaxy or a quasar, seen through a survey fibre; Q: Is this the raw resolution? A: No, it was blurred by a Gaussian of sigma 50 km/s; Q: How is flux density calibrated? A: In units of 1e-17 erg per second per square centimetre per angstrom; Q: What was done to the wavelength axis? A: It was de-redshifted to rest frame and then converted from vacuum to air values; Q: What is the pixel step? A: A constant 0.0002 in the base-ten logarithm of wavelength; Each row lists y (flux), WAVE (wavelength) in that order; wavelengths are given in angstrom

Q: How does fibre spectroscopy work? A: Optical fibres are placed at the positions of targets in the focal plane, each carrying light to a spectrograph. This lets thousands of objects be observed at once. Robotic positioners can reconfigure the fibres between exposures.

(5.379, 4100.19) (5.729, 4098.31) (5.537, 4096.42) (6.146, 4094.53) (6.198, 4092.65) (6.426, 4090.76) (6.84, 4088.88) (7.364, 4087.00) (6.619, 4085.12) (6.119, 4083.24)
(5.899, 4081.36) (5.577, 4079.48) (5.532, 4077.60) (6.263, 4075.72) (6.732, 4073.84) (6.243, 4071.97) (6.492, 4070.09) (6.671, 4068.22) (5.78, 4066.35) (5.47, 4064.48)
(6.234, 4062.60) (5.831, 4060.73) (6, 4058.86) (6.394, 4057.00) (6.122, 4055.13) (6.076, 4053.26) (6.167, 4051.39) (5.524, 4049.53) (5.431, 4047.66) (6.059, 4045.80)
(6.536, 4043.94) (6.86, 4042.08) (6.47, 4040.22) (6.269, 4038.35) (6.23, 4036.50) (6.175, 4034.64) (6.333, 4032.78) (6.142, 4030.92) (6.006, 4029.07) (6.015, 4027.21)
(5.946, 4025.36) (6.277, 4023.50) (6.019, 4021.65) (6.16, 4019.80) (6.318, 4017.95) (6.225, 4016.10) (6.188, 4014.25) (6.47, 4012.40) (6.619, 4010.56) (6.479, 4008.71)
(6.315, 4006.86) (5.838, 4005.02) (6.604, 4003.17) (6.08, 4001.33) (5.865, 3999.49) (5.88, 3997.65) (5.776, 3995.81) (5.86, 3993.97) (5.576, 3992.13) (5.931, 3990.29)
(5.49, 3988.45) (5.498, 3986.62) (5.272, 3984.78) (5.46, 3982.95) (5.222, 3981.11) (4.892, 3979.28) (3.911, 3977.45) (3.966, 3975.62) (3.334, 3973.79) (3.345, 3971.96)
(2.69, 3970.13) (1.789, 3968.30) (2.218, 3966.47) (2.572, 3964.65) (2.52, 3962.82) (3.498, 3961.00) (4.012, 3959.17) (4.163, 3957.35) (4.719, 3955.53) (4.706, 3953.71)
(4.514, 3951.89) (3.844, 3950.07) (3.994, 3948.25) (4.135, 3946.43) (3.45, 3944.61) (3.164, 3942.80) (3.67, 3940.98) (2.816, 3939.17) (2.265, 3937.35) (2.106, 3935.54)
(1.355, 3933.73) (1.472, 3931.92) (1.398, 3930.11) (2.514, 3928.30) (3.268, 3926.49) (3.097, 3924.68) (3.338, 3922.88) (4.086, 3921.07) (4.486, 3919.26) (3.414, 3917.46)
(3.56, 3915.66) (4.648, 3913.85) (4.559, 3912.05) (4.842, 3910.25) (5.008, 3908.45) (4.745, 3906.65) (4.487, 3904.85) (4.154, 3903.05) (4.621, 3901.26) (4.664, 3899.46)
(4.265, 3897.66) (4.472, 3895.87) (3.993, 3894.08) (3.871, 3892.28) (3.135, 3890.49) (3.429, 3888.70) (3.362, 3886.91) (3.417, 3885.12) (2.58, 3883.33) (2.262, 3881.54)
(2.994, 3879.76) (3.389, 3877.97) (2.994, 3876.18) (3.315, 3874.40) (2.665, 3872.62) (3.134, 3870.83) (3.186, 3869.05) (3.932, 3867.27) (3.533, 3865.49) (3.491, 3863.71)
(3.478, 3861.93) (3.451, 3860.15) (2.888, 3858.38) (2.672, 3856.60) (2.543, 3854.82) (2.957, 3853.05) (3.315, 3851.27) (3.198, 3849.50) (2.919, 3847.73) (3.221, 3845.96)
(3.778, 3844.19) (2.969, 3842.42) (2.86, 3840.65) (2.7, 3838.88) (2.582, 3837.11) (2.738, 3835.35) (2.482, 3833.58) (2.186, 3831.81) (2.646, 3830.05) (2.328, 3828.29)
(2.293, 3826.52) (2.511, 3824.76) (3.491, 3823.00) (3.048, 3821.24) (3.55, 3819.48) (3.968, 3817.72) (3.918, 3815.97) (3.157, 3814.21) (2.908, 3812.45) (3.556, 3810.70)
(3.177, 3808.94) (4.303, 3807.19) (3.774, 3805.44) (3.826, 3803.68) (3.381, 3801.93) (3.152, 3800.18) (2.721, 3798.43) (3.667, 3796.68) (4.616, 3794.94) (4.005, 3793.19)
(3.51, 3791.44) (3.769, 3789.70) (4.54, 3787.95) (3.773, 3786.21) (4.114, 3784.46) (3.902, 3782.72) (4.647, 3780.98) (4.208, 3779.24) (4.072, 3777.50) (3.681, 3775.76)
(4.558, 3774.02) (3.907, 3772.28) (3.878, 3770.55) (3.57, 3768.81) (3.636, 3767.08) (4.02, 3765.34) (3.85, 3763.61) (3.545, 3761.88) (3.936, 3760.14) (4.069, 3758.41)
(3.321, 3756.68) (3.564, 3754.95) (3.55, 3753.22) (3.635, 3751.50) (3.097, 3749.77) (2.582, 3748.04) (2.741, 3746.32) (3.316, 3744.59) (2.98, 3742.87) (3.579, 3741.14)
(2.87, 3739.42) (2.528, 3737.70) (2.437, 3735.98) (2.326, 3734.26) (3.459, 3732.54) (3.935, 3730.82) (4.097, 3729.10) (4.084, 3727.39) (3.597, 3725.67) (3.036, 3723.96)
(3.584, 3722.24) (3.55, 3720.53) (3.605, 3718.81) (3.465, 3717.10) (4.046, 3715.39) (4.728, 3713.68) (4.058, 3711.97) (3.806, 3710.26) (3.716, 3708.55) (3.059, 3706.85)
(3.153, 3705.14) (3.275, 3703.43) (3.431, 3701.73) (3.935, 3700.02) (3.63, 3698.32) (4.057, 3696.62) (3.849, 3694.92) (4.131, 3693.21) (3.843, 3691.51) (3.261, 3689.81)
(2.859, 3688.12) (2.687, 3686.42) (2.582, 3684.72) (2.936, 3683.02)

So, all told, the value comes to 2.0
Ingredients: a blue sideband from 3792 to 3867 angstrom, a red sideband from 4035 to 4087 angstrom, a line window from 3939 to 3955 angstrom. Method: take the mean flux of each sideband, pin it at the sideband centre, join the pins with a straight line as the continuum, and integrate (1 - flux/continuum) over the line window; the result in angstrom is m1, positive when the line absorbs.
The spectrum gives 2.81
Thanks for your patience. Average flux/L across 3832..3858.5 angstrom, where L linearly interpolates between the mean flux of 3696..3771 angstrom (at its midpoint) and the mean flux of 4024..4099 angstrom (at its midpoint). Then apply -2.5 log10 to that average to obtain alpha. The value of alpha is 0.45 mag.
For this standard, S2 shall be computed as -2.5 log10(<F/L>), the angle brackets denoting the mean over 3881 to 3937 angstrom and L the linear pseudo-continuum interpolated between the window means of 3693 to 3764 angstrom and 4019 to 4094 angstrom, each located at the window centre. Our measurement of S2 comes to 0.36 mag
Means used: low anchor 3.5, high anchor 6.19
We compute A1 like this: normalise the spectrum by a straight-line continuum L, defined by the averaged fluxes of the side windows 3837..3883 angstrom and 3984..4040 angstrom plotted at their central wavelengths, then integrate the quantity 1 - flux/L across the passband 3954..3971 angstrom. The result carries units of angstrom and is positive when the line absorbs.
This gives 6.31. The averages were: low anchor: 3.1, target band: 3.19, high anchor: 6.07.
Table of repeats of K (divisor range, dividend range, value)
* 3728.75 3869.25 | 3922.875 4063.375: 1.61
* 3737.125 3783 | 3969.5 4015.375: 1.69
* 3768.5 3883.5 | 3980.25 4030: 1.96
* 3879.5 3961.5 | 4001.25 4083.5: 1.81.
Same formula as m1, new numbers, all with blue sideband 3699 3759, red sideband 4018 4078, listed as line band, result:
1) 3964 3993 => 7.1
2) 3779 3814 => 2.1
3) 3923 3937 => 7.9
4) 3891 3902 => 1.3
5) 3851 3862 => 3.7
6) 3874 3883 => 3.4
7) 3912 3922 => 1.9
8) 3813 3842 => 9.2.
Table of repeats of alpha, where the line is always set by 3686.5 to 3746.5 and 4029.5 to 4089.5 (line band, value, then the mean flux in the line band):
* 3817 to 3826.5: 0.32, 3.21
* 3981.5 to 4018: -0.04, 5.97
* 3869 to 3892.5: 0.47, 3.1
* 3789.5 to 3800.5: 0.13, 3.65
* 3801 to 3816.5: 0.19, 3.54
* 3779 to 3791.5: -0.02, 4.09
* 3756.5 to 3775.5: 0.01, 3.86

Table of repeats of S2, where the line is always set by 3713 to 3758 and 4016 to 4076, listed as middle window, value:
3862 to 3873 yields 0.330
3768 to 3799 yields -0.045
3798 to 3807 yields 0.148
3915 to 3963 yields 0.486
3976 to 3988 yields 0.118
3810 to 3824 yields 0.192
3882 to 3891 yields 0.445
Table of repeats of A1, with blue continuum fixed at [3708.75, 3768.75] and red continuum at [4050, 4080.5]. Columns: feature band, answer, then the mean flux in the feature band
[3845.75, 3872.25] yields 7.5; 3.18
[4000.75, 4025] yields -2.6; 6.27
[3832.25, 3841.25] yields 3.4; 2.64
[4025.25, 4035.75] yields -0.5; 6.12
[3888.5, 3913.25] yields 2.3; 4.33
